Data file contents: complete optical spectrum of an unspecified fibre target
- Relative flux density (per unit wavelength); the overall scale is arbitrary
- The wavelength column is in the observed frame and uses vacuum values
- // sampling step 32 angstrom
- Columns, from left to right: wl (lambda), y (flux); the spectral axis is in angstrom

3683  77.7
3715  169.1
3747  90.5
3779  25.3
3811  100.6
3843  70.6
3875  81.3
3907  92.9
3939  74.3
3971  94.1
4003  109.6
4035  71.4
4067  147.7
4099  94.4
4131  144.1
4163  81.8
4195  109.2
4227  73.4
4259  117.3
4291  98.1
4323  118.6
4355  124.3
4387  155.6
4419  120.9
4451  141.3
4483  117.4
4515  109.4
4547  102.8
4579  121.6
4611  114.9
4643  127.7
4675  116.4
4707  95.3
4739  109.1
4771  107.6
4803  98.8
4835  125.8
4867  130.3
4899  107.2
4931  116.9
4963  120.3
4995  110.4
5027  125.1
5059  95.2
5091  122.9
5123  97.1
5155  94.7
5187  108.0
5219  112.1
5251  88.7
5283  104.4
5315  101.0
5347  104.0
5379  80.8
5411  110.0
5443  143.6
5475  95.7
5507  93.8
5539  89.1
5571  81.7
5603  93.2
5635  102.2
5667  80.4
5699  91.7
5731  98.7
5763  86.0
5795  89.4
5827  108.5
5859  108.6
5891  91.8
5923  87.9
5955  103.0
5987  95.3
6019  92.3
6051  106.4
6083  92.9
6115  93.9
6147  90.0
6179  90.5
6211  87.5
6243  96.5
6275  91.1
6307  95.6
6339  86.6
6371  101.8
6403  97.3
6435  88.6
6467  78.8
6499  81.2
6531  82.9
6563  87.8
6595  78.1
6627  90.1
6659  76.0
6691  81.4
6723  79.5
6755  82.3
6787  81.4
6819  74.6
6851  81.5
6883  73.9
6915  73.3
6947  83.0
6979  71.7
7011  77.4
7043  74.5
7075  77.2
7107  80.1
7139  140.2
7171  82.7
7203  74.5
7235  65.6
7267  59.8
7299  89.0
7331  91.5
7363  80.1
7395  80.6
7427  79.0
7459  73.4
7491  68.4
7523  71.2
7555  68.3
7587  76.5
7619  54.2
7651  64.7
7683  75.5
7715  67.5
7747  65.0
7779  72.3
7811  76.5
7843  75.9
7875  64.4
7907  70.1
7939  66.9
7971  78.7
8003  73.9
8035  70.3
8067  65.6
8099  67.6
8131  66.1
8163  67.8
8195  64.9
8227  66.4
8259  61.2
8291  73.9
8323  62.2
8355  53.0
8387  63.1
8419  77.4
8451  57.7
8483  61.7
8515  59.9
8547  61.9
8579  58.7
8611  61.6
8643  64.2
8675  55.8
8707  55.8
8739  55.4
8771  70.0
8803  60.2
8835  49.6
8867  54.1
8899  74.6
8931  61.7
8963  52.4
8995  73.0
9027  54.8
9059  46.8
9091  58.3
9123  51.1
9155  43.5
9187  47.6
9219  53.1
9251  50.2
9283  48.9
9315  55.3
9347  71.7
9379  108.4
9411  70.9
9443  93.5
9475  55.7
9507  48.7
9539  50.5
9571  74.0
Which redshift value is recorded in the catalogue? 0.09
